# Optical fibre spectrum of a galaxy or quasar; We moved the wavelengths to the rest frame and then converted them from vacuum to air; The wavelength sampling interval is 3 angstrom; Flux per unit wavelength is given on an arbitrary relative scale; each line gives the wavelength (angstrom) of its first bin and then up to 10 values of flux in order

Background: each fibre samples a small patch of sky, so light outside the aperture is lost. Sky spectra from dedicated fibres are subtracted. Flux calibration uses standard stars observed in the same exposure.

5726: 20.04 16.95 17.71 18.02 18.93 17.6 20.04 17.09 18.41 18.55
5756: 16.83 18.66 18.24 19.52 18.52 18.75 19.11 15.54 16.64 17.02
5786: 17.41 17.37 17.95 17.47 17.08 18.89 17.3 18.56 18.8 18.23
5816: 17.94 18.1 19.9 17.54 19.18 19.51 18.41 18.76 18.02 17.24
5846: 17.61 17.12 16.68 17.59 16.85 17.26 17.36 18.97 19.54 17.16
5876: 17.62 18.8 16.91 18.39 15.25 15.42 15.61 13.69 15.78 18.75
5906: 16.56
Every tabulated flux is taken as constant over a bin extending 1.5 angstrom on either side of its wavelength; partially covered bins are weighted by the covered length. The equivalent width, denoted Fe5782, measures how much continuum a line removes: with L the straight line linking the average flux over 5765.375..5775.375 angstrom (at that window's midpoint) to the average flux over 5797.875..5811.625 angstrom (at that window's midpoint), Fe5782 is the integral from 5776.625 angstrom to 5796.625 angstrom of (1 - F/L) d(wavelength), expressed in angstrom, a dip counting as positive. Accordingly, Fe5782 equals 1.5 angstrom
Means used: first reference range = 18.9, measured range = 17.1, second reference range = 18.2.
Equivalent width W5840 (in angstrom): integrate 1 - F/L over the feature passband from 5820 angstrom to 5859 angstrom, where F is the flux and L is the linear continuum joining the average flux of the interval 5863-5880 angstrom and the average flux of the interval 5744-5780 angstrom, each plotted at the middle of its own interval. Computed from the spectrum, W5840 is 0.4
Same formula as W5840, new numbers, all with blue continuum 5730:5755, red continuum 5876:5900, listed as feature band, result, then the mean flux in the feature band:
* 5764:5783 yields -0.1 angstrom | 17.9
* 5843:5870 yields -1.3 angstrom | 17.5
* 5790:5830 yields -2.0 angstrom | 18.2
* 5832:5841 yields -0.8 angstrom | 18.5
